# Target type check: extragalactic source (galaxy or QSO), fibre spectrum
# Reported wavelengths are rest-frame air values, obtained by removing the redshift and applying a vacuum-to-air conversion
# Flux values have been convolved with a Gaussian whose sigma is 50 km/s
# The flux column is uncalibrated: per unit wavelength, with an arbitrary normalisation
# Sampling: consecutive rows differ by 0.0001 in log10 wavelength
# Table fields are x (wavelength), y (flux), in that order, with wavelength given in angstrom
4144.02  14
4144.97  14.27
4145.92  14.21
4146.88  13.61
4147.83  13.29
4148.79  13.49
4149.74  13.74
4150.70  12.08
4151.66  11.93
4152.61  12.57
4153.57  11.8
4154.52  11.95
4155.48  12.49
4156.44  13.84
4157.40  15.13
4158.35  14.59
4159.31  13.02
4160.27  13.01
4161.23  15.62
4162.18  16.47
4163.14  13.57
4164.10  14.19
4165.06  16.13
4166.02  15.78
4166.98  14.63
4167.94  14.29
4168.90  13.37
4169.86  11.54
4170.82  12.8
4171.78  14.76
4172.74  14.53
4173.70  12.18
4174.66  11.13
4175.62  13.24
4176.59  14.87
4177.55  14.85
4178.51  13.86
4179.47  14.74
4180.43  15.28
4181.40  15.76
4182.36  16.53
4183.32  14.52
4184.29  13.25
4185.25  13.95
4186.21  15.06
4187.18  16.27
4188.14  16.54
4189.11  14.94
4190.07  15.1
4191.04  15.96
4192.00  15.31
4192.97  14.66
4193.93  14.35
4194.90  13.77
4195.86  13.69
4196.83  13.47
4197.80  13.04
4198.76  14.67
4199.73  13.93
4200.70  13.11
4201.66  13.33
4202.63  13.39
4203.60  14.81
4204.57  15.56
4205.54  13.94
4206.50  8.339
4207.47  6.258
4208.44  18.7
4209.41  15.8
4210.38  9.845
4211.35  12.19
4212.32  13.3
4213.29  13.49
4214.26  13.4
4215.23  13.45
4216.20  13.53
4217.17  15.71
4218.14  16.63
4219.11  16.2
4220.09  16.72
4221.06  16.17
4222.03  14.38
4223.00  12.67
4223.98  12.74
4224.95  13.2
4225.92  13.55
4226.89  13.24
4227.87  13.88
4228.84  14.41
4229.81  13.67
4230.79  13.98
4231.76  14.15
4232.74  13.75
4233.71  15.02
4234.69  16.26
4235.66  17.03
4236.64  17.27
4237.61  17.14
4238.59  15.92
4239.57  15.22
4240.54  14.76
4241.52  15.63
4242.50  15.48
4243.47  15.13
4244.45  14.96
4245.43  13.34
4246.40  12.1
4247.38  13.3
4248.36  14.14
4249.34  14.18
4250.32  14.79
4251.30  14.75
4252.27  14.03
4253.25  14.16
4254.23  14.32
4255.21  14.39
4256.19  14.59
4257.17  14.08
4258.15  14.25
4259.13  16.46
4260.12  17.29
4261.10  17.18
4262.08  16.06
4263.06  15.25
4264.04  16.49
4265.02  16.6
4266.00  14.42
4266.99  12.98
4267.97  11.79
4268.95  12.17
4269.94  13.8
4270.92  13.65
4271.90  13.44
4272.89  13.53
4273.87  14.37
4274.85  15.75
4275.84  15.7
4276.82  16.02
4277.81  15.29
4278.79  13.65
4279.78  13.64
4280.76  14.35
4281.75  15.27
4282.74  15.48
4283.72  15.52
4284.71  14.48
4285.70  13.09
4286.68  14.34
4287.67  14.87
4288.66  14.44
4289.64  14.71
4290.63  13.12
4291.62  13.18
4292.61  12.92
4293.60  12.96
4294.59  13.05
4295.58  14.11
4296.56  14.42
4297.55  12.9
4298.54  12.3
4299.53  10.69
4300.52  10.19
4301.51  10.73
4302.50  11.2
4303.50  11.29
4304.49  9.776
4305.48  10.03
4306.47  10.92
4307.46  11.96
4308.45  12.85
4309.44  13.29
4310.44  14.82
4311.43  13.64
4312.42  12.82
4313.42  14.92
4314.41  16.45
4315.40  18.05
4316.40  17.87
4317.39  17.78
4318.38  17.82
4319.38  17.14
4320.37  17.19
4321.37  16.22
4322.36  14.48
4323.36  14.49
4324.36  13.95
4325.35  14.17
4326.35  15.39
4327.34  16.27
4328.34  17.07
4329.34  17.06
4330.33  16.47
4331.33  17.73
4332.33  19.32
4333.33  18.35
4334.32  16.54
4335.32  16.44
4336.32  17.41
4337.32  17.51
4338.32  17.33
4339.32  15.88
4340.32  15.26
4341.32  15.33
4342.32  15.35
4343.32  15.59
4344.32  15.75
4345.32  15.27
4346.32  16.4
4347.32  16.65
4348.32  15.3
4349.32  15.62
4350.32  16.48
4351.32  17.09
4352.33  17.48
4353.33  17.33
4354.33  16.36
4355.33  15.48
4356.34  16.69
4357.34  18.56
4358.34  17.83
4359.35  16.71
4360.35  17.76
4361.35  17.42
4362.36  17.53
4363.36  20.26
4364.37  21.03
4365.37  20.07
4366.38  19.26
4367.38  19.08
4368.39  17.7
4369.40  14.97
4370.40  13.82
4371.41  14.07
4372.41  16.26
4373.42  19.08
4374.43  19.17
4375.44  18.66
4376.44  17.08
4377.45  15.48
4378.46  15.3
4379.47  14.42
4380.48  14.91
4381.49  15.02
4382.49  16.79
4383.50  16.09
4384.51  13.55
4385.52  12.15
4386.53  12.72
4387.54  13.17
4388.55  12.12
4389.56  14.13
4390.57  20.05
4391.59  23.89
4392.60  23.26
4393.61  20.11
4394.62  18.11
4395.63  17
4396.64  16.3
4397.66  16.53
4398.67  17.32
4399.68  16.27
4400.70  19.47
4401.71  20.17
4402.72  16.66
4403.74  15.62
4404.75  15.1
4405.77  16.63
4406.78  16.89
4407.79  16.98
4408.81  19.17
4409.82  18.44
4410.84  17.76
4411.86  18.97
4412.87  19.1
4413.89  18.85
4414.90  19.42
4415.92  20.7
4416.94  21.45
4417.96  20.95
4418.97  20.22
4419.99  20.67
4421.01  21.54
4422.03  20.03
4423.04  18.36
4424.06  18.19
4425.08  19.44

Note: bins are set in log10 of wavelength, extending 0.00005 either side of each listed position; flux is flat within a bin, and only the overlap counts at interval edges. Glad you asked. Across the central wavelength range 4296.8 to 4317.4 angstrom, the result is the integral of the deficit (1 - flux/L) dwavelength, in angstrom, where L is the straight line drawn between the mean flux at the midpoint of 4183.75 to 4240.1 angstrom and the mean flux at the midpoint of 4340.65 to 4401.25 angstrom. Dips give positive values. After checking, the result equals 3.7 angstrom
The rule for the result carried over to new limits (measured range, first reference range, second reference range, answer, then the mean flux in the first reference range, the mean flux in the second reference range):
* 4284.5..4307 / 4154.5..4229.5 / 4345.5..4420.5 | 4.7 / 14.1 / 17.4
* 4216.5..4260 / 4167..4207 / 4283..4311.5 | -3.9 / 14.1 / 12.8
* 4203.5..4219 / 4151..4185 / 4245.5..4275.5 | 0.8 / 13.9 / 14.5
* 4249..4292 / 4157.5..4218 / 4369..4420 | 2.1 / 14.1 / 17.3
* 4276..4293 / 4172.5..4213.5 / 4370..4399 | 0.8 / 14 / 16.4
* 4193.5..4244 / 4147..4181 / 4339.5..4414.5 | 1.2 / 13.7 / 17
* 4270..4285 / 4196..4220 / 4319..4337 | 0.6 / 13.6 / 16.4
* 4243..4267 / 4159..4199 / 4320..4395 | 0.9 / 14.4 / 16.7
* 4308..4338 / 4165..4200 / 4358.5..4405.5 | 0.2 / 14.4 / 17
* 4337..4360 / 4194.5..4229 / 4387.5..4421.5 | 0.9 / 13.7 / 18.4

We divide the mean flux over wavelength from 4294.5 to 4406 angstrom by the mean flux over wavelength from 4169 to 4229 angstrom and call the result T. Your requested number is 1.14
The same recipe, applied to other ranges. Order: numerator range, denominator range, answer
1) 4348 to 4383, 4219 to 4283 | 1.16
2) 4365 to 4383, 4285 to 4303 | 1.29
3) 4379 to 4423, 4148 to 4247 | 1.25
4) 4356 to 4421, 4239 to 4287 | 1.20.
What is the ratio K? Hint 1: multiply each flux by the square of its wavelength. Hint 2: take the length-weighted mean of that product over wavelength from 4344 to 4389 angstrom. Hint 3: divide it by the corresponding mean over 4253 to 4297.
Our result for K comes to 1.19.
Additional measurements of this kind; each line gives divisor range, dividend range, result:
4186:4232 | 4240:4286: 1.07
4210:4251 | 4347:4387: 1.23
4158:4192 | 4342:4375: 1.29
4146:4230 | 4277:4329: 1.07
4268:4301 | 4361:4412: 1.29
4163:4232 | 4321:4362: 1.25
